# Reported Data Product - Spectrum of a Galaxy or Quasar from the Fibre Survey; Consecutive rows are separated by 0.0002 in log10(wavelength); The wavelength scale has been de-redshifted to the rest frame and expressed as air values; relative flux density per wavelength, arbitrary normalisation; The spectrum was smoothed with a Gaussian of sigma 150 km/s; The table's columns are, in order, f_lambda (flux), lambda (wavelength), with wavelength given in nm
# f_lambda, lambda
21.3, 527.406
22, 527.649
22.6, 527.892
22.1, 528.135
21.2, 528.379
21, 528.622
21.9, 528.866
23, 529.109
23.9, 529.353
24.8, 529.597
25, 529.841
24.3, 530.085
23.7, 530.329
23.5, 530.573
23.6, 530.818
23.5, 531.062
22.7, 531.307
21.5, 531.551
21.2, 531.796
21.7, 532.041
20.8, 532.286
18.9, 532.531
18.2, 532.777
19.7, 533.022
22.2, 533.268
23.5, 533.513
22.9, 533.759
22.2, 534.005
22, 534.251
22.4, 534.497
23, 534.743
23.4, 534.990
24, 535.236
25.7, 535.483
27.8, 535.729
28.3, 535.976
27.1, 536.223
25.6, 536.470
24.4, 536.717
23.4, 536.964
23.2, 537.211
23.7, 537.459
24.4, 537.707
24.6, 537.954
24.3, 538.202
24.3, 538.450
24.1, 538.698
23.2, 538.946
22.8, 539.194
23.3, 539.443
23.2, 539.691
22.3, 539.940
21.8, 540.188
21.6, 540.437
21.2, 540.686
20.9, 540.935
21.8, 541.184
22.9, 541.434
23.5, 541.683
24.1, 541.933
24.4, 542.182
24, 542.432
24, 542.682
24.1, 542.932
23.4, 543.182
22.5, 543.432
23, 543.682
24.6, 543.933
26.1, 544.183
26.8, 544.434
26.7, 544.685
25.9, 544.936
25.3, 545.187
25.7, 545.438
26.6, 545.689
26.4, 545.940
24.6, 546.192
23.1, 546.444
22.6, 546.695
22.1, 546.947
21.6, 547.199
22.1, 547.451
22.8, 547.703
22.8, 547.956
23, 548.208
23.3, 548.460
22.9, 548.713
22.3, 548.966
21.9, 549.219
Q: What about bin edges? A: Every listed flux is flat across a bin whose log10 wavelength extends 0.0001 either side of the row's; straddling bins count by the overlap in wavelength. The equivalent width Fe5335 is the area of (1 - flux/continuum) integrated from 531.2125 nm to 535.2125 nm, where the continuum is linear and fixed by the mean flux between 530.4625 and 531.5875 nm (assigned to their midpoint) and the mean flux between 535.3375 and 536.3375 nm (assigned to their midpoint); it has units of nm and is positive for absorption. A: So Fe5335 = 0.517 nm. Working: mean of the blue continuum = 23.1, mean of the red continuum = 27.2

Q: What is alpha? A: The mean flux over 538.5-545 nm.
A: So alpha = 23.5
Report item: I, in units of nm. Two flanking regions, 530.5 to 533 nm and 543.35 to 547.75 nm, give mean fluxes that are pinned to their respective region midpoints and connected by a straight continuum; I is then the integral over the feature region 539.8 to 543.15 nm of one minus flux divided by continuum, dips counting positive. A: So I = 0.10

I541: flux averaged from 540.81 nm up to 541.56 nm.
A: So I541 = 21.9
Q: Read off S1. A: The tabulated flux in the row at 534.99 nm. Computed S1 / 23.4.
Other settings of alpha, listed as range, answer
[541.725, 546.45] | 24.8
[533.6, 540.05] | 24.1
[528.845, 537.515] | 23.3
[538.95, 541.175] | 22.2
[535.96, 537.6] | 24.9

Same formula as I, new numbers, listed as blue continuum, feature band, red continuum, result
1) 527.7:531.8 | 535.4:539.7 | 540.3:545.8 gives -0.196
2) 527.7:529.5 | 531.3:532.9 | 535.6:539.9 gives 0.177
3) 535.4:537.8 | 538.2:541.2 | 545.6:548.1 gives 0.259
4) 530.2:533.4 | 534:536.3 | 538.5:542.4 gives -0.267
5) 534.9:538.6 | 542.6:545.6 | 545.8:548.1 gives -0.157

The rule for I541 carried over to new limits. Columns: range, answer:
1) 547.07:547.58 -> 21.9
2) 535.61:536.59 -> 27.2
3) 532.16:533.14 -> 19.4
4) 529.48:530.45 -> 24.5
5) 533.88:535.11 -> 22.6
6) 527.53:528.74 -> 21.8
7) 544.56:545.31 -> 26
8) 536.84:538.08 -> 23.9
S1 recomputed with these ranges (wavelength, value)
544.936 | 25.9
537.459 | 23.7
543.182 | 23.4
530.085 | 24.3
